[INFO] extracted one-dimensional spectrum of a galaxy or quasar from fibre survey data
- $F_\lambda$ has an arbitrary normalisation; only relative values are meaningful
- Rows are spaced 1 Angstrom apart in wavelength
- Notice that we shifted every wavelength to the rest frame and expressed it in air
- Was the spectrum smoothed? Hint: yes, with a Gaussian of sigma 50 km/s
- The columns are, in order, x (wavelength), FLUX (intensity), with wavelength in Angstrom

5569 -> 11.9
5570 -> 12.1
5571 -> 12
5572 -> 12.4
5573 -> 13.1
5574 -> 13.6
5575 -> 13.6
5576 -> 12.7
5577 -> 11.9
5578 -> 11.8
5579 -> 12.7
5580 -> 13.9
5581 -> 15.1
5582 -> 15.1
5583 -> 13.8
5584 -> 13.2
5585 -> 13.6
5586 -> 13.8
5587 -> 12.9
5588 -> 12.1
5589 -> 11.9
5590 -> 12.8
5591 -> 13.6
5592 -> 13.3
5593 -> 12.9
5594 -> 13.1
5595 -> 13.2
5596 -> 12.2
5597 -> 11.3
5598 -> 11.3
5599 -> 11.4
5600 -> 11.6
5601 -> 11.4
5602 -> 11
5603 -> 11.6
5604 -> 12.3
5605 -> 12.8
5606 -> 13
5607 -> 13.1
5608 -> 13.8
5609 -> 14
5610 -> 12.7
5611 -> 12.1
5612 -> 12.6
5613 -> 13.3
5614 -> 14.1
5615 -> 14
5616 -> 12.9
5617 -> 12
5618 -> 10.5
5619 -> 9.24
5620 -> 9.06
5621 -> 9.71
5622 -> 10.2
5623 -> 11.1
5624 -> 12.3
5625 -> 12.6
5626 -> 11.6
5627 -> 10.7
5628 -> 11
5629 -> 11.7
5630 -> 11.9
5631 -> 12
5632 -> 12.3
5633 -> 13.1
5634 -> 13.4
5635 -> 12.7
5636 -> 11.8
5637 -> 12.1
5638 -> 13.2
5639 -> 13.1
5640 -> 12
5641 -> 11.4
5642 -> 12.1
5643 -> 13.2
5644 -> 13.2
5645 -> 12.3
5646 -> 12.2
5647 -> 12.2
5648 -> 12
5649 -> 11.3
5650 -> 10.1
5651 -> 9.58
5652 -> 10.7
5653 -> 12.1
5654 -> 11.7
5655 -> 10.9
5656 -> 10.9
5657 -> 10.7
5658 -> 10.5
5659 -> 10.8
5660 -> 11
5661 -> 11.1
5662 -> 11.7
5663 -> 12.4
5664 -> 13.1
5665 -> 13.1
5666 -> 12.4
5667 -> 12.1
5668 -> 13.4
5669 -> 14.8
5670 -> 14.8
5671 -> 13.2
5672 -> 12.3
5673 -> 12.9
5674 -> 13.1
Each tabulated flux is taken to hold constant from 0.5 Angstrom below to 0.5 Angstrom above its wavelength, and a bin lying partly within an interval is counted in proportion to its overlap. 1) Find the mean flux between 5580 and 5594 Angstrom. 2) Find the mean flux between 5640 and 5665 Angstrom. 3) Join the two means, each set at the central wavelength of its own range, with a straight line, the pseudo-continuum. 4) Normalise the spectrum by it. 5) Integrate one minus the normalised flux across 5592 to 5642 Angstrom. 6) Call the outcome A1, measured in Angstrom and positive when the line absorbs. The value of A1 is 1.83 Angstrom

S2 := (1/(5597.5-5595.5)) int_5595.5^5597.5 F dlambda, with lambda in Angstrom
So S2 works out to 11.8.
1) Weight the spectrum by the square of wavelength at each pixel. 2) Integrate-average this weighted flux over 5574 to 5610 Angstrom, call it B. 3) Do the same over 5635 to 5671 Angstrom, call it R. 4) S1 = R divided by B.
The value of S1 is 1.0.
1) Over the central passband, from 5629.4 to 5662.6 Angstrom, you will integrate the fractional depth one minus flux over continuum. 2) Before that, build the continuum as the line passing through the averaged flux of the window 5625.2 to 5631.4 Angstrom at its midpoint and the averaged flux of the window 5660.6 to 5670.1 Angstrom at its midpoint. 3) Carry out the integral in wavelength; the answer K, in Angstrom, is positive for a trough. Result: 0.9 Angstrom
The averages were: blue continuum 11.5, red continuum 12.8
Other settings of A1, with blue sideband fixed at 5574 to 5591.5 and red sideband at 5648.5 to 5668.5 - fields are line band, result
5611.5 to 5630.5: 1.14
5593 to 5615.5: 0.30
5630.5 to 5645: -0.70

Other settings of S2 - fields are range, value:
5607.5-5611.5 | 13.1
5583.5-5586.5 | 13.5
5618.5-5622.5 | 9.55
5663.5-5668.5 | 12.8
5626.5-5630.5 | 11.3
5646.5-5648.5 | 12.1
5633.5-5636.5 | 12.6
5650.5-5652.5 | 10.1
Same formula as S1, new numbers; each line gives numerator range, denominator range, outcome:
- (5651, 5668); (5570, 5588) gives 0.90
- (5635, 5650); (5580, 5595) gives 0.93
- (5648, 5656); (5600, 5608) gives 0.91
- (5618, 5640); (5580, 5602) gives 0.92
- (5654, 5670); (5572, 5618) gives 0.96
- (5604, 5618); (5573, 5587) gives 0.98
